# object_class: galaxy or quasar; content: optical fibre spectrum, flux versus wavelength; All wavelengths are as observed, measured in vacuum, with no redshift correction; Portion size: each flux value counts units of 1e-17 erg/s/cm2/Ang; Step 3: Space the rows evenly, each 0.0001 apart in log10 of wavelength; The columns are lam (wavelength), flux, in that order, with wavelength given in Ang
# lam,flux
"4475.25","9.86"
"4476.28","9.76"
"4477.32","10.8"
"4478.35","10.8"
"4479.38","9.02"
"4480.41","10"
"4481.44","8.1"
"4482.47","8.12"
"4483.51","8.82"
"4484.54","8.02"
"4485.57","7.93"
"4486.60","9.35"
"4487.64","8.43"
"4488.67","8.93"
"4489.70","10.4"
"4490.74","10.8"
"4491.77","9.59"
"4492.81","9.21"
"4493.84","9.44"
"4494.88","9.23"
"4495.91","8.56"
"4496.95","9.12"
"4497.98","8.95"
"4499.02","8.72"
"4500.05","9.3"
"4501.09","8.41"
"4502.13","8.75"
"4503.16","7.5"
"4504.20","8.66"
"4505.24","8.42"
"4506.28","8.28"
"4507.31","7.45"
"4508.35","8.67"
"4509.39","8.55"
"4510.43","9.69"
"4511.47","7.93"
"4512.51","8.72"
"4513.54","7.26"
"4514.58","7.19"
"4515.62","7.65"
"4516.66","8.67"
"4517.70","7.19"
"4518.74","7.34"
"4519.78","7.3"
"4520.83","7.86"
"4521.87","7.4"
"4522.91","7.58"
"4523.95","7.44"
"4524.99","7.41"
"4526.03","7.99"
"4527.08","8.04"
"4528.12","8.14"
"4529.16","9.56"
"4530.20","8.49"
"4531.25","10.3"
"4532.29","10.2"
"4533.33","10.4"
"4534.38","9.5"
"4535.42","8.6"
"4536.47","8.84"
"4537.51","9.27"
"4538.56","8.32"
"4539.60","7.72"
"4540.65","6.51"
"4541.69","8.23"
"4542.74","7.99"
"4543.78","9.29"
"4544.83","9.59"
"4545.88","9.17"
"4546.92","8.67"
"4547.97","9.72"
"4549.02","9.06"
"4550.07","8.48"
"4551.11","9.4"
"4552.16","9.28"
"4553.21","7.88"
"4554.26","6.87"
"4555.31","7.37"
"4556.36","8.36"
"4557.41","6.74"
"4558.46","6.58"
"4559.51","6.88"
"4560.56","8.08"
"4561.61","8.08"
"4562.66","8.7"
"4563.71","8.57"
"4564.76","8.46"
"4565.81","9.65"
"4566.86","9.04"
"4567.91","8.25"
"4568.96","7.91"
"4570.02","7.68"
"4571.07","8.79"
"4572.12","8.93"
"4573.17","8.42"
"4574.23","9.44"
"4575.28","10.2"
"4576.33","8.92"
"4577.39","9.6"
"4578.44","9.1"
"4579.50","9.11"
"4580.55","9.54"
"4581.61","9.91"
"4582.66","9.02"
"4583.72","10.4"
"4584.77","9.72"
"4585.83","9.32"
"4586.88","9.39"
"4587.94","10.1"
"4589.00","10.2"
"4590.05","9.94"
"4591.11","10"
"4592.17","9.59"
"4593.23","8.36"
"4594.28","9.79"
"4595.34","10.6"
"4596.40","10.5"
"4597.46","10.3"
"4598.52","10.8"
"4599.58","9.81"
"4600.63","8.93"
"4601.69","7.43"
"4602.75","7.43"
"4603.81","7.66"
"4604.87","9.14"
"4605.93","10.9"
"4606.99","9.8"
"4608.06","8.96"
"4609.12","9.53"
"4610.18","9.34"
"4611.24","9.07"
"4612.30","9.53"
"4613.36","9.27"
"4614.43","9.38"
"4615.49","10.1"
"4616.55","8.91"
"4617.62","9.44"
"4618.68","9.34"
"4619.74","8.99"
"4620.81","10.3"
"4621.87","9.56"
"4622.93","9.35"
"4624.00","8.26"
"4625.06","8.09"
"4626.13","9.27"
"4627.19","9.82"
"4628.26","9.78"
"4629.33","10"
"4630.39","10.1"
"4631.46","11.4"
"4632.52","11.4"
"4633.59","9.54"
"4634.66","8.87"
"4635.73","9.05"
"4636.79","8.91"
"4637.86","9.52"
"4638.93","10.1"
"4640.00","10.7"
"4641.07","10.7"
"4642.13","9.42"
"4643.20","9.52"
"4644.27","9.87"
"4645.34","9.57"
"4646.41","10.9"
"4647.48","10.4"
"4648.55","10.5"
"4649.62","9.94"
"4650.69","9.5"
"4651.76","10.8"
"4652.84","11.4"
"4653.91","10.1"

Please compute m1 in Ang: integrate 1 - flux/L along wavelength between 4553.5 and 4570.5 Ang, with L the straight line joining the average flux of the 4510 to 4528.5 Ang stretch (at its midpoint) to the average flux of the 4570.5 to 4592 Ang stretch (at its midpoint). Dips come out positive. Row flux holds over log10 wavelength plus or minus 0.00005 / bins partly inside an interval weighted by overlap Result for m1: 1.95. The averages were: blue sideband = 7.81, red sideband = 9.5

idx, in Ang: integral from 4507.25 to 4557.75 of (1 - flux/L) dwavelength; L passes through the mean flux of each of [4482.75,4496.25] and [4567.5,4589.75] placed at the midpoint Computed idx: 4.5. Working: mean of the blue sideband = 9.12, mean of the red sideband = 9.25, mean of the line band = 8.37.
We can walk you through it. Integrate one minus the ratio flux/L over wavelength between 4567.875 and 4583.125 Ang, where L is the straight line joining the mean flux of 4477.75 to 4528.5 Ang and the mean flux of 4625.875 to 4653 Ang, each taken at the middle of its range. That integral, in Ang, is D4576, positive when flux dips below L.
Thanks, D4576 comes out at 0.5 Ang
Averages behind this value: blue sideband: 8.5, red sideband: 10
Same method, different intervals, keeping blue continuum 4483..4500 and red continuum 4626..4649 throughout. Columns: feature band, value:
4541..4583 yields 4.0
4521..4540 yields 1.5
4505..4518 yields 1.5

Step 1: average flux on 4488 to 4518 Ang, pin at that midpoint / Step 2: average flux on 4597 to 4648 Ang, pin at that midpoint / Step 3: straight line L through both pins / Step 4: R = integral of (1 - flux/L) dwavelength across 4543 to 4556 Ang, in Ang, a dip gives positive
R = 0.44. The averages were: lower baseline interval 8.67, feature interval 8.71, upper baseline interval 9.55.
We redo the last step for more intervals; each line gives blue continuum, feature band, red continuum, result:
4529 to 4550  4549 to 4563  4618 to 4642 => 1.8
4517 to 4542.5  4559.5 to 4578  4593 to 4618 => 0.4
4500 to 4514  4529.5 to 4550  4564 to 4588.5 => -0.4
